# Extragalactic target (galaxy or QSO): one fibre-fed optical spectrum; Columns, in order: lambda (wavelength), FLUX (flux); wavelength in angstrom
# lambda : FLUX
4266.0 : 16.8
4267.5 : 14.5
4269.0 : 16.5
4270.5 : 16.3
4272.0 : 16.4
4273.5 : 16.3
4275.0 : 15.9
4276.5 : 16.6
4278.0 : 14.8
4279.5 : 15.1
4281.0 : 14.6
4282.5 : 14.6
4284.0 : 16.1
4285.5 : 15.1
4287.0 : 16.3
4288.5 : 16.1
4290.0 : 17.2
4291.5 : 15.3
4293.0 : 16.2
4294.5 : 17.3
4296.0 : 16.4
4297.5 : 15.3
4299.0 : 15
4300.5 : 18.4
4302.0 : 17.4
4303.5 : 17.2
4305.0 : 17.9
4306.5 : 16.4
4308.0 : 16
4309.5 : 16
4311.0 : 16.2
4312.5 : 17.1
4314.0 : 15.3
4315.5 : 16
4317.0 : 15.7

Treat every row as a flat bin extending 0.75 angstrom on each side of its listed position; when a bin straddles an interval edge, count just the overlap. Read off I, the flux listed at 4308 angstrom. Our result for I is 16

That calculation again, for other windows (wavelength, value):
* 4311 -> 16.2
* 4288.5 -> 16.1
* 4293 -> 16.2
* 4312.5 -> 17.1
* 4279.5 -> 15.1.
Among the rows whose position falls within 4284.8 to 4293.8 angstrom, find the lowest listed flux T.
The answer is 15.1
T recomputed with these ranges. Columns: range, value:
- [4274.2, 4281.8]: 14.6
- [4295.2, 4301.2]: 15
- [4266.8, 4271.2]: 14.5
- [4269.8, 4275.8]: 15.9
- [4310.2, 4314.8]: 15.3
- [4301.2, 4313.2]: 16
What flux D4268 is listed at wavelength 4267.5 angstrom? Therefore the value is 14.5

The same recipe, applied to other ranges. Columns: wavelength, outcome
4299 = 15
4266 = 16.8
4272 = 16.4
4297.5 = 15.3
